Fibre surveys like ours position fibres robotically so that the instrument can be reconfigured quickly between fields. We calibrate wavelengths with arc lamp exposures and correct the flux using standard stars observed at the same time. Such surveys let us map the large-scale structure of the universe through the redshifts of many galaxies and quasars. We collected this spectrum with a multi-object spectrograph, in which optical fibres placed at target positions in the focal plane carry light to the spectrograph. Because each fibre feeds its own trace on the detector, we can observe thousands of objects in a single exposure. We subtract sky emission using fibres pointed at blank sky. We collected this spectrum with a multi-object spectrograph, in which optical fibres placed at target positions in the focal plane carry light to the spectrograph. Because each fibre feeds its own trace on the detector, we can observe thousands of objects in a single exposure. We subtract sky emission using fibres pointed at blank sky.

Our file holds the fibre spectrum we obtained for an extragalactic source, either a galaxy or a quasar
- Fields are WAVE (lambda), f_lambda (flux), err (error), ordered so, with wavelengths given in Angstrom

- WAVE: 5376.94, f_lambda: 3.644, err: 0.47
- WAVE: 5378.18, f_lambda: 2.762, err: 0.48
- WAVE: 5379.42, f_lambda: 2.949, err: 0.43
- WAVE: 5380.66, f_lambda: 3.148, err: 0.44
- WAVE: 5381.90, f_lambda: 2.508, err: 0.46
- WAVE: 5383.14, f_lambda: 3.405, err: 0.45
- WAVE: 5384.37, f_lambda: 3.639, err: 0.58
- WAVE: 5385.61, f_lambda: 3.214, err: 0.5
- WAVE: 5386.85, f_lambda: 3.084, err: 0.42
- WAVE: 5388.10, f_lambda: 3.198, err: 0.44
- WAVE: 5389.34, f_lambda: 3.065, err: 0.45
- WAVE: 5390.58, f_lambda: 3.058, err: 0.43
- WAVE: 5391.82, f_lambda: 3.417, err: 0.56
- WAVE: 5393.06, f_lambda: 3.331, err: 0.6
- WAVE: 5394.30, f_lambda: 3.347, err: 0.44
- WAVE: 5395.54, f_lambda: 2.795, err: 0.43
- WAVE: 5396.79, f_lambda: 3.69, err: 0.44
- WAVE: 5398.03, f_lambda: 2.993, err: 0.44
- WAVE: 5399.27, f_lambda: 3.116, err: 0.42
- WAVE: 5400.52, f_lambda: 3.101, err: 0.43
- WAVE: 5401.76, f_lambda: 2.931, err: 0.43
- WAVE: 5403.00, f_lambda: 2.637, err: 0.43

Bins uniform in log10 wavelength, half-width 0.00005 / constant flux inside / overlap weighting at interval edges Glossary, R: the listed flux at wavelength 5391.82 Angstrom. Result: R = 3.417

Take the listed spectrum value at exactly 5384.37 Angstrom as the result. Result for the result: 3.639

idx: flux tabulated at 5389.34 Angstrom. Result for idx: 3.065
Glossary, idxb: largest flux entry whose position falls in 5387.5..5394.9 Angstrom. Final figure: 3.417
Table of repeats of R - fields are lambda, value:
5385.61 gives 3.214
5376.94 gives 3.644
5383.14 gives 3.405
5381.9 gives 2.508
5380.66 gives 3.148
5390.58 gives 3.058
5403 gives 2.637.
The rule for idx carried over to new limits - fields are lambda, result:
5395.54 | 2.795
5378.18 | 2.762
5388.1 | 3.198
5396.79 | 3.69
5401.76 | 2.931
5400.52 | 3.101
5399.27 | 3.116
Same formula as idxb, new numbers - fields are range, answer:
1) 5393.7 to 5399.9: 3.69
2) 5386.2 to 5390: 3.198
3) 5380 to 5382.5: 3.148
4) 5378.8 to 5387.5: 3.639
